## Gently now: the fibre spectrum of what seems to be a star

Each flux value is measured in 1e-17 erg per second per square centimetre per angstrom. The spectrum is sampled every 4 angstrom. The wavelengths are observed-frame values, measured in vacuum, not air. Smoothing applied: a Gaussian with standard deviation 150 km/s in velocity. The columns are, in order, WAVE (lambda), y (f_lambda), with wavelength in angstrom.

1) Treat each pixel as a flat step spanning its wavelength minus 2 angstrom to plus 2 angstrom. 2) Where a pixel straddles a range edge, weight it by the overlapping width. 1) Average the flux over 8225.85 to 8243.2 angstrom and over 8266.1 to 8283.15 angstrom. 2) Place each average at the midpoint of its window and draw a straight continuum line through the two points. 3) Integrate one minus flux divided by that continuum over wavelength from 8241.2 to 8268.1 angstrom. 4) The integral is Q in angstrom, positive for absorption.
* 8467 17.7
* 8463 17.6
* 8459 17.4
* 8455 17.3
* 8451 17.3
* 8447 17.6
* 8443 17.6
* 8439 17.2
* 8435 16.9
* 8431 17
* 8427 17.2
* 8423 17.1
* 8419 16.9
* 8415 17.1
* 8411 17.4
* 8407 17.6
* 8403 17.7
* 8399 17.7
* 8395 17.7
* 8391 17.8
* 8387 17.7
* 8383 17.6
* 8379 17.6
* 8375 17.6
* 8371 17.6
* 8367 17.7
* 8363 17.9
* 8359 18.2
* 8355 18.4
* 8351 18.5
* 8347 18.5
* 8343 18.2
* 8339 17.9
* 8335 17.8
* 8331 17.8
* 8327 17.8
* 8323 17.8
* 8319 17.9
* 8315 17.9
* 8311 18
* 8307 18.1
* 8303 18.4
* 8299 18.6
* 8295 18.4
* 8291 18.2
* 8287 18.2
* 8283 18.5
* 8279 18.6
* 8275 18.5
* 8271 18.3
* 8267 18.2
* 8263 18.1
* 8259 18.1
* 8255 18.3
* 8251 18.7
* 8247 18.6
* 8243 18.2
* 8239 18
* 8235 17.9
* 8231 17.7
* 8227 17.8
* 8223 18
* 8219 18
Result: -0.2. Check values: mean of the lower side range 17.9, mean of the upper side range 18.4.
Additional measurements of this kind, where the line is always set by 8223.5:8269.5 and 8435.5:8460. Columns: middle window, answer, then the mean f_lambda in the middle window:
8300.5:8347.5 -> -0.4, 18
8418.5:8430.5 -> 0.3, 17.1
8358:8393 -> -0.2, 17.7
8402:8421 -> 0.2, 17.3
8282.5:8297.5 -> -0.3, 18.3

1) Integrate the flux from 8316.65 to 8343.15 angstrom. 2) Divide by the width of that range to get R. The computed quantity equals 17.9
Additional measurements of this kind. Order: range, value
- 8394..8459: 17.3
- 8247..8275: 18.3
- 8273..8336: 18.2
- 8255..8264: 18.1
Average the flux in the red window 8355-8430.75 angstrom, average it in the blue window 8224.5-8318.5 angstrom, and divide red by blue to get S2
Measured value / 0.96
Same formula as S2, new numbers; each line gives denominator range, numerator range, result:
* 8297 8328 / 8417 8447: 0.95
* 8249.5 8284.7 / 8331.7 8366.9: 0.99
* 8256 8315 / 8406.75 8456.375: 0.94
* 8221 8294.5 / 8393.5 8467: 0.95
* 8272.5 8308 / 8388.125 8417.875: 0.95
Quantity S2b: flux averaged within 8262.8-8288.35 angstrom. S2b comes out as 18.4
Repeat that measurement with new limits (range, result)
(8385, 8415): 17.6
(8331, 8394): 17.9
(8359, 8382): 17.7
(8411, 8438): 17.1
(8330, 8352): 18.1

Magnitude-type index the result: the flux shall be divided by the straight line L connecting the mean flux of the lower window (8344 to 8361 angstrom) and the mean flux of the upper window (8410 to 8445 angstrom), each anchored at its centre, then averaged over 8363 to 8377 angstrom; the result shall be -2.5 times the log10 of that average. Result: 0.03 mag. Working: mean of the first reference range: 18.4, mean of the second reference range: 17.1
